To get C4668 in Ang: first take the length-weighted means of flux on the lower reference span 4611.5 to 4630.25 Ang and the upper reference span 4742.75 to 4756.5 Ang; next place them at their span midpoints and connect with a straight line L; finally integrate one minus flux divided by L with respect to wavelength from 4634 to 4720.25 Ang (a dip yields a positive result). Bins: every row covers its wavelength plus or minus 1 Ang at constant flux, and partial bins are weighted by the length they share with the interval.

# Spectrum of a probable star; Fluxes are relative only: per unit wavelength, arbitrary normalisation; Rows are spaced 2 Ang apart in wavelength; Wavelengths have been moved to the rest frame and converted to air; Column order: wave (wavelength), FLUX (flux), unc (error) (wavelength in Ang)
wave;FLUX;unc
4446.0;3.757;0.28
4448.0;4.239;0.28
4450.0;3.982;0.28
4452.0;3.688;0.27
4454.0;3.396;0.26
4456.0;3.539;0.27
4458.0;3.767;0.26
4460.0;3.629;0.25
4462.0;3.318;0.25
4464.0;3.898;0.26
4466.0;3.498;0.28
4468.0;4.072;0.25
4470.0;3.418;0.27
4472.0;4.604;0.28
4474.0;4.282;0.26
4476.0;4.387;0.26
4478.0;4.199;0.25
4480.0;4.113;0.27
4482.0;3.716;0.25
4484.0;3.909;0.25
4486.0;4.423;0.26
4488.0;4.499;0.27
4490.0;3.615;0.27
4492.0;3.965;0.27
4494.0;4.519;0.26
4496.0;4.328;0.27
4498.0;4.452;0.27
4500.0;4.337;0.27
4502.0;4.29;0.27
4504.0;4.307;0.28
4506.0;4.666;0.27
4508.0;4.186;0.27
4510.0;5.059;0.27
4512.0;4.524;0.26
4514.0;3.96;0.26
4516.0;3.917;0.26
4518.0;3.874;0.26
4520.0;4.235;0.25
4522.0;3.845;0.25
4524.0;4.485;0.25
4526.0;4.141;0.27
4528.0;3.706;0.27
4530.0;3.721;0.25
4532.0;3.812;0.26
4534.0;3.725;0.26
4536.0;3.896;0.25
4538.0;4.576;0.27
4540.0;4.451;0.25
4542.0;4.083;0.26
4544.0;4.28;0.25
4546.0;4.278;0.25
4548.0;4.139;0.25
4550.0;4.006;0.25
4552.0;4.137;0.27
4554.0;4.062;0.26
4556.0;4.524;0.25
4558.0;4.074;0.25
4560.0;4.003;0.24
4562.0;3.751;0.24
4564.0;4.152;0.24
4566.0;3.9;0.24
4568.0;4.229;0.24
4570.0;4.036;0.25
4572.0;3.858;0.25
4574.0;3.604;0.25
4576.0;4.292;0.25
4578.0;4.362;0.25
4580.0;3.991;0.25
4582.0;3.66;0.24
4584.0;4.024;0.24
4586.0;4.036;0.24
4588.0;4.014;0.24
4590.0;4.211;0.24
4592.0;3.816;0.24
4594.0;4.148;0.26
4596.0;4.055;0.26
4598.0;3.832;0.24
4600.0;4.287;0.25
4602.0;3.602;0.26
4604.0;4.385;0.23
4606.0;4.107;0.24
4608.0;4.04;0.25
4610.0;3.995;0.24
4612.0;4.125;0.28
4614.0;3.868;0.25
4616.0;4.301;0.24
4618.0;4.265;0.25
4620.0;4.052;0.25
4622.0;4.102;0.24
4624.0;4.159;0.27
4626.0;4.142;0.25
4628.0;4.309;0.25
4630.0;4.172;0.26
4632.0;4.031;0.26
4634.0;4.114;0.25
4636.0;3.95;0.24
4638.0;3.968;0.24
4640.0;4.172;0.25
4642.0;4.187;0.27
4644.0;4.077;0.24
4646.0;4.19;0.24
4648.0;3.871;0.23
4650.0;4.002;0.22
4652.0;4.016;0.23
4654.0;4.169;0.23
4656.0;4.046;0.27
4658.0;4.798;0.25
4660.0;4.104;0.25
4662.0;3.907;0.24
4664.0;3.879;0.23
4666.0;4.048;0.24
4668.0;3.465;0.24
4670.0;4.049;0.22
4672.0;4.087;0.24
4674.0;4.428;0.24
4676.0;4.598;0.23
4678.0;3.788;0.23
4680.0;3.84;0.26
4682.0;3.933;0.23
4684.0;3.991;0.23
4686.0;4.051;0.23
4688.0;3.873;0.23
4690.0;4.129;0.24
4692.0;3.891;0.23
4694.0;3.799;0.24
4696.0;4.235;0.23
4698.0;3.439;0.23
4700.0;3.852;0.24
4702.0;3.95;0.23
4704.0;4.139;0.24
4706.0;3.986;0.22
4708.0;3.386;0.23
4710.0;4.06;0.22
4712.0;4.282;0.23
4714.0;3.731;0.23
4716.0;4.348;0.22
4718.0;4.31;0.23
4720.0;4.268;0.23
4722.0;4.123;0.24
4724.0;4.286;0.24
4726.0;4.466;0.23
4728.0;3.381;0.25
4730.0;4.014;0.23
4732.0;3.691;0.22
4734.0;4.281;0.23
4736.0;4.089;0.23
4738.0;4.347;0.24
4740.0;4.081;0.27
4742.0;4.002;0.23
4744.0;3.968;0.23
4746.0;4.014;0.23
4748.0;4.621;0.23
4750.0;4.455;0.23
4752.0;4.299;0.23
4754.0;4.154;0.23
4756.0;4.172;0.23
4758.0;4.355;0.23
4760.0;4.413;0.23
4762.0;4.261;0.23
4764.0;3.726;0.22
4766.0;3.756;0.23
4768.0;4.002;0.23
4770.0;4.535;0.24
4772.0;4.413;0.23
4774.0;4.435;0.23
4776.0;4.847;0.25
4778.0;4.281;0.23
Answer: 3.3 Ang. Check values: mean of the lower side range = 4.15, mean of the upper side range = 4.24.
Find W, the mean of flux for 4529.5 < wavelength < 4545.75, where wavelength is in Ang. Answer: 4.09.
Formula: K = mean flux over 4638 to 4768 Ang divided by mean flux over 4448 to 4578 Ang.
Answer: 1.00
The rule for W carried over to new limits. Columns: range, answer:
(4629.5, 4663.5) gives 4.1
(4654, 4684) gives 4.07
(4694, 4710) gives 3.86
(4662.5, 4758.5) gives 4.05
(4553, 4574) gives 4.04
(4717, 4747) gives 4.09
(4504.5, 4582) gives 4.11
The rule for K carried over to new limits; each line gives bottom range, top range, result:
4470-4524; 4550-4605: 0.96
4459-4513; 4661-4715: 0.95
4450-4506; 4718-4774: 1.04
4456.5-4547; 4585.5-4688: 0.99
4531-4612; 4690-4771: 1.00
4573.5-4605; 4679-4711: 0.97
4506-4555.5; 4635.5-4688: 0.98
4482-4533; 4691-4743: 0.96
